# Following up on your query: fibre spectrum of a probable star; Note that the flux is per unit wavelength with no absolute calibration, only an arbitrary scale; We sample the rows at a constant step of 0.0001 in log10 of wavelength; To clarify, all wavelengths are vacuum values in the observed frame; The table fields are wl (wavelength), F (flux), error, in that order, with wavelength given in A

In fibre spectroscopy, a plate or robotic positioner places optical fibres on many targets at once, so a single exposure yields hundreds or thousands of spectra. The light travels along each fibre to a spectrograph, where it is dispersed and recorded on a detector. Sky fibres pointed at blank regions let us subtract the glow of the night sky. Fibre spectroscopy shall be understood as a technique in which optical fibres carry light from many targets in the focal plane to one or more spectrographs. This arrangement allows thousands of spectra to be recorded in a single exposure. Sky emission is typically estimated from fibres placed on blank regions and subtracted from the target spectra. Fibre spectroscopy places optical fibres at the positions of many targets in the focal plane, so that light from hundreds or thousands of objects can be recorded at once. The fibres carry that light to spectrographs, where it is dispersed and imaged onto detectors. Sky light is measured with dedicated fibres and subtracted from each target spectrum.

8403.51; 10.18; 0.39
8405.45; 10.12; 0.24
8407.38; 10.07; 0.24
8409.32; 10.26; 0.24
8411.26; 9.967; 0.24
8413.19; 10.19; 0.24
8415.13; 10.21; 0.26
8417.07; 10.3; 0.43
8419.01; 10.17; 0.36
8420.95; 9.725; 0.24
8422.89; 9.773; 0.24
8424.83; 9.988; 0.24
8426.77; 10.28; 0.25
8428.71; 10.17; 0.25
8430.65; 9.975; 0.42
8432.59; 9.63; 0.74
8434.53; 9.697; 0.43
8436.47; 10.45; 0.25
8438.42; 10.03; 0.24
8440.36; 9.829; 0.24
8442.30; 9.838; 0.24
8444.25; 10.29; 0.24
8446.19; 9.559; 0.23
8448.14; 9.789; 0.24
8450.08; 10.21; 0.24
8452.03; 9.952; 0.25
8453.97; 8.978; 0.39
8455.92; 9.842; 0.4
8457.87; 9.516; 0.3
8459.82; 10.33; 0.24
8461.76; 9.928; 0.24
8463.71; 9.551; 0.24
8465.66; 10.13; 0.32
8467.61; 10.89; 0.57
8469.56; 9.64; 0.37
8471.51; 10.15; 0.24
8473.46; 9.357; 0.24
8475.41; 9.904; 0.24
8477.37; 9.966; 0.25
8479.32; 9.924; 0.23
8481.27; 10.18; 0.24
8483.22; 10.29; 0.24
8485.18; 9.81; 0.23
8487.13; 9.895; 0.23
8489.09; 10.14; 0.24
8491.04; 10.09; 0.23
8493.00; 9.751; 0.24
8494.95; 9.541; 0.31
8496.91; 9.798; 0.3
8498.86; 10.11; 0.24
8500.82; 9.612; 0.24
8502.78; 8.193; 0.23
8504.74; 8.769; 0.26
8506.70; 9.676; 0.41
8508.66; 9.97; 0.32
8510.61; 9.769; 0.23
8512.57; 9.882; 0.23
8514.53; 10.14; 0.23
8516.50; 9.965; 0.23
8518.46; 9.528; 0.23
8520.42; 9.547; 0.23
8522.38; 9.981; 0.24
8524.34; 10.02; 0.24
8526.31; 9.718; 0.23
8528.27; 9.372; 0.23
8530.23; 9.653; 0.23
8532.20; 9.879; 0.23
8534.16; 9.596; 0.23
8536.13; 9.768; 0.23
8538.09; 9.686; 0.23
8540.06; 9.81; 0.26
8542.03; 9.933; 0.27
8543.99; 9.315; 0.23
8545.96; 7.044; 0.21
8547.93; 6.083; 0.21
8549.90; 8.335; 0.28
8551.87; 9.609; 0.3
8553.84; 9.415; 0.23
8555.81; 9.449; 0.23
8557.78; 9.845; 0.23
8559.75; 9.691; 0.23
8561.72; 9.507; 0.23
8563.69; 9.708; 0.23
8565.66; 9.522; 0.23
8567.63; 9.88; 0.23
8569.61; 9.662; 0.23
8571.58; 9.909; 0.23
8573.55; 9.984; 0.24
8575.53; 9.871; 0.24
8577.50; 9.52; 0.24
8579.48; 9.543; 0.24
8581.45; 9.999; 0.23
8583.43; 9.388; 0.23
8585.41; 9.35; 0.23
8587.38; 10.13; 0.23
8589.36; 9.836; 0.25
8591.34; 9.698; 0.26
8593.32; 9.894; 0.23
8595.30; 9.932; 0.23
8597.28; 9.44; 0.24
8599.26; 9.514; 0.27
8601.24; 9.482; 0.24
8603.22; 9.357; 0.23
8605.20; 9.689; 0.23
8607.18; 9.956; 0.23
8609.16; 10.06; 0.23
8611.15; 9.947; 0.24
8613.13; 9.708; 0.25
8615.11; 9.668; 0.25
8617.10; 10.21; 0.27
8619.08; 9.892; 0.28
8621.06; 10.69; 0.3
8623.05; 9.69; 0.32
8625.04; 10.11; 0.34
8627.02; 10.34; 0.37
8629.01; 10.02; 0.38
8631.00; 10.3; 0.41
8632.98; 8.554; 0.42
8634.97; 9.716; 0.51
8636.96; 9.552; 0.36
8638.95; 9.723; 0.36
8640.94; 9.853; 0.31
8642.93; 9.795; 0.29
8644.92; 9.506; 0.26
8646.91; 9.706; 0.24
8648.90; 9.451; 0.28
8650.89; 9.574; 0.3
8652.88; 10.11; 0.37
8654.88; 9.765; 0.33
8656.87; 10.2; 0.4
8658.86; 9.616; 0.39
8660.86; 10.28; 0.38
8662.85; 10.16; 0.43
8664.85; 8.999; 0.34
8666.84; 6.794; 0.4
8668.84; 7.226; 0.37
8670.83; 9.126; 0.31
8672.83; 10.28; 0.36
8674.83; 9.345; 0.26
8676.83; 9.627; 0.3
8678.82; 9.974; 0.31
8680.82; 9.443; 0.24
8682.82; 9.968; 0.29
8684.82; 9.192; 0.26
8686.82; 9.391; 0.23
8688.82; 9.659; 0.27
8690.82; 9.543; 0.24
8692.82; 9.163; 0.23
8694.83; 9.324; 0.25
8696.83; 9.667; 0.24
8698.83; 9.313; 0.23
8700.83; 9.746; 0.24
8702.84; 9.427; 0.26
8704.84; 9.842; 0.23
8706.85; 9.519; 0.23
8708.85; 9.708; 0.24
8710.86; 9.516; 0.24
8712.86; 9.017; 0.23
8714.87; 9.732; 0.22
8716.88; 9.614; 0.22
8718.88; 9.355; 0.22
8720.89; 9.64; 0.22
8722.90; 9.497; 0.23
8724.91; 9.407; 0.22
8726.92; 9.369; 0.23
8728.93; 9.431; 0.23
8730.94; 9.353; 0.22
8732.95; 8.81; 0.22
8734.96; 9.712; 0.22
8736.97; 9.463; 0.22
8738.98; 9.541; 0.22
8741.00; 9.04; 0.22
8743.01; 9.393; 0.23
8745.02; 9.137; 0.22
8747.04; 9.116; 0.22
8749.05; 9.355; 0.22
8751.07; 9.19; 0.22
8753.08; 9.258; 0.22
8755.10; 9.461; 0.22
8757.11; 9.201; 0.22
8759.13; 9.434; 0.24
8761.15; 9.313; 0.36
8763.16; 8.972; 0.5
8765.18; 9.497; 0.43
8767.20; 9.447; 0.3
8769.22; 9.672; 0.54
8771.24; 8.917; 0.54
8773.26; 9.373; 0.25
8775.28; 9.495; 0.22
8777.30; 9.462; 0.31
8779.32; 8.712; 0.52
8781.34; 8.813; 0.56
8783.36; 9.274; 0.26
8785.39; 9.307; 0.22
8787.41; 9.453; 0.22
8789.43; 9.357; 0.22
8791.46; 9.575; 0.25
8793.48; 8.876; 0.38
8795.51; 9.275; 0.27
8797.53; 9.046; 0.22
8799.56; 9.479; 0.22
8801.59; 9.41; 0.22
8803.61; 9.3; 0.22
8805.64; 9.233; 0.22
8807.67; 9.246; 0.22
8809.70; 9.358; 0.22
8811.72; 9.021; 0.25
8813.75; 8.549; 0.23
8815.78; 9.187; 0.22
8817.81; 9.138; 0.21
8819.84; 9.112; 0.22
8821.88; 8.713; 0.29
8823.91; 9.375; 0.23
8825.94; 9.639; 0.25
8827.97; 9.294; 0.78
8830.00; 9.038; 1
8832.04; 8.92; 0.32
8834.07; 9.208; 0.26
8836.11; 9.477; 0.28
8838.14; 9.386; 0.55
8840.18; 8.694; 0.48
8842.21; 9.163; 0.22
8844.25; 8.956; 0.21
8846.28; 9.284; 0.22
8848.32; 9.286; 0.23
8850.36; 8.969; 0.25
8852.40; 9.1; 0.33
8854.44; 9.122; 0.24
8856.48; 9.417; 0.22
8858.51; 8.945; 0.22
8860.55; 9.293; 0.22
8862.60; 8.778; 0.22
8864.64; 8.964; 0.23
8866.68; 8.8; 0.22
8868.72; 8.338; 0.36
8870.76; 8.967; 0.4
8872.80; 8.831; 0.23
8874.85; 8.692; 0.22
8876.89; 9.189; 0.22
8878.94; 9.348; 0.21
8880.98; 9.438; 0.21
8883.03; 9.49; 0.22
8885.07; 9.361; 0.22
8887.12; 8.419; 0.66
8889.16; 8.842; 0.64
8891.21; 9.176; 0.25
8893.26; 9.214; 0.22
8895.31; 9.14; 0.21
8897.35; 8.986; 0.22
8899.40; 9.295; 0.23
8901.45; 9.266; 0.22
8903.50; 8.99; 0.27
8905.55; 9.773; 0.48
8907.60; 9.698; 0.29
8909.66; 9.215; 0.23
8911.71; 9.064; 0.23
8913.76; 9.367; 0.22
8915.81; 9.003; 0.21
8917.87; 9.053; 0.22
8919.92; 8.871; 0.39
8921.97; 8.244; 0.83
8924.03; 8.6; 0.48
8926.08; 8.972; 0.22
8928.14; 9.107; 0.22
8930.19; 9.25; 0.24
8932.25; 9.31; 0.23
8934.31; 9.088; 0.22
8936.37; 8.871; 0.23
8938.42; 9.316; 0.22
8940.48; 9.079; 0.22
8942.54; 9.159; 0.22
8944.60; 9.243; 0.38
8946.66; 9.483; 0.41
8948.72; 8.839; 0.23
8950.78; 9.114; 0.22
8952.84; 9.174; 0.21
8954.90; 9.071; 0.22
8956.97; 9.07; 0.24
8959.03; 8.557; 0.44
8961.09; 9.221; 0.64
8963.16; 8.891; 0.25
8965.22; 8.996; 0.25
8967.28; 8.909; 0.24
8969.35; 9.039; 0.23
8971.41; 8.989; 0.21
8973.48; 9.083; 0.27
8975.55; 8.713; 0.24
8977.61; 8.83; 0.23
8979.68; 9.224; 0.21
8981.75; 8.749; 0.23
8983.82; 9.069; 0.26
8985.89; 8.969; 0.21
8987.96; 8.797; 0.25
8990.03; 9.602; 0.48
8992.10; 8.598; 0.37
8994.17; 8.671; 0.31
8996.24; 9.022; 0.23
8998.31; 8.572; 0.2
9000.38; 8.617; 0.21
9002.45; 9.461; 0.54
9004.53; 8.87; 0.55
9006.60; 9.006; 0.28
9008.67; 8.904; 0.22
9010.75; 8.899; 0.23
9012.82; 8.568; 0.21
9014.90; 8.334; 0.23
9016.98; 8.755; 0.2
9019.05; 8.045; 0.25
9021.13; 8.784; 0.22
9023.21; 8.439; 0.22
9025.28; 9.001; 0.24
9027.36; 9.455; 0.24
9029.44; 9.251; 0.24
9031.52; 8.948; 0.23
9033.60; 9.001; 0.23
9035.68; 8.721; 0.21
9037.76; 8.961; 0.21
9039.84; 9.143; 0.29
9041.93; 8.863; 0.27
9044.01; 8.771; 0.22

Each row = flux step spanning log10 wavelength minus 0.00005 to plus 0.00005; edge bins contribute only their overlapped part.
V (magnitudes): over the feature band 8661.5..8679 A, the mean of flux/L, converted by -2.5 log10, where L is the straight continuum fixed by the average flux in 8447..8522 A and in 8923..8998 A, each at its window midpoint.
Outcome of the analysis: 0.053 mag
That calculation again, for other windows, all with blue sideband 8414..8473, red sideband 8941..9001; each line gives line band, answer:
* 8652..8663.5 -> -0.05 mag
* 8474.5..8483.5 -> -0.02 mag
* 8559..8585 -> 0.00 mag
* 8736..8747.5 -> 0.01 mag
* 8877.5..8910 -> -0.01 mag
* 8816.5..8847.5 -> 0.01 mag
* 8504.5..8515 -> 0.01 mag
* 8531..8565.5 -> 0.06 mag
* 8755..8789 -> 0.01 mag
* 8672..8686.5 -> -0.02 mag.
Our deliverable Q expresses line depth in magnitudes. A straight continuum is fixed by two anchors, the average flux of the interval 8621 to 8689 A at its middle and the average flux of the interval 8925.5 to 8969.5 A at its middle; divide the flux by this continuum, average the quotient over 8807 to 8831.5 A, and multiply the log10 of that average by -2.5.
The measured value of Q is 0.02 mag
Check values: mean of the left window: 9.58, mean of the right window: 9.08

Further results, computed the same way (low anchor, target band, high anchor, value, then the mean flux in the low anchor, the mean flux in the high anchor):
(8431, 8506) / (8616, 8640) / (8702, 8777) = -0.04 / 9.83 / 9.39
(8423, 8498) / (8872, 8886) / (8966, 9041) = -0.01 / 9.93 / 8.89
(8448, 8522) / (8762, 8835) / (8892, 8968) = 0.01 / 9.81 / 9.1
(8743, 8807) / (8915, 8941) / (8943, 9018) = 0.01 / 9.27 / 8.94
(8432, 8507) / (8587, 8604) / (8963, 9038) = -0.01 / 9.83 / 8.88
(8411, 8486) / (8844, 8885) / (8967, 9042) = 0.01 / 9.96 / 8.89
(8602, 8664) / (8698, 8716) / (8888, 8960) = 0.01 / 9.84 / 9.1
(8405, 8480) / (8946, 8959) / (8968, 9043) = -0.01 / 9.96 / 8.89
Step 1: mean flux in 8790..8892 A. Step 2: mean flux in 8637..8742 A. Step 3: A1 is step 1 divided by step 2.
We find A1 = 1.0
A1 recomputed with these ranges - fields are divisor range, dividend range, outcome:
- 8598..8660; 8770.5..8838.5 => 0.94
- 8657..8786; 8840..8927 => 0.97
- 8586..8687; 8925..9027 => 0.93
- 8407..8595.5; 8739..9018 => 0.93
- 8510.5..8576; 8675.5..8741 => 1.00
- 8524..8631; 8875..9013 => 0.94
